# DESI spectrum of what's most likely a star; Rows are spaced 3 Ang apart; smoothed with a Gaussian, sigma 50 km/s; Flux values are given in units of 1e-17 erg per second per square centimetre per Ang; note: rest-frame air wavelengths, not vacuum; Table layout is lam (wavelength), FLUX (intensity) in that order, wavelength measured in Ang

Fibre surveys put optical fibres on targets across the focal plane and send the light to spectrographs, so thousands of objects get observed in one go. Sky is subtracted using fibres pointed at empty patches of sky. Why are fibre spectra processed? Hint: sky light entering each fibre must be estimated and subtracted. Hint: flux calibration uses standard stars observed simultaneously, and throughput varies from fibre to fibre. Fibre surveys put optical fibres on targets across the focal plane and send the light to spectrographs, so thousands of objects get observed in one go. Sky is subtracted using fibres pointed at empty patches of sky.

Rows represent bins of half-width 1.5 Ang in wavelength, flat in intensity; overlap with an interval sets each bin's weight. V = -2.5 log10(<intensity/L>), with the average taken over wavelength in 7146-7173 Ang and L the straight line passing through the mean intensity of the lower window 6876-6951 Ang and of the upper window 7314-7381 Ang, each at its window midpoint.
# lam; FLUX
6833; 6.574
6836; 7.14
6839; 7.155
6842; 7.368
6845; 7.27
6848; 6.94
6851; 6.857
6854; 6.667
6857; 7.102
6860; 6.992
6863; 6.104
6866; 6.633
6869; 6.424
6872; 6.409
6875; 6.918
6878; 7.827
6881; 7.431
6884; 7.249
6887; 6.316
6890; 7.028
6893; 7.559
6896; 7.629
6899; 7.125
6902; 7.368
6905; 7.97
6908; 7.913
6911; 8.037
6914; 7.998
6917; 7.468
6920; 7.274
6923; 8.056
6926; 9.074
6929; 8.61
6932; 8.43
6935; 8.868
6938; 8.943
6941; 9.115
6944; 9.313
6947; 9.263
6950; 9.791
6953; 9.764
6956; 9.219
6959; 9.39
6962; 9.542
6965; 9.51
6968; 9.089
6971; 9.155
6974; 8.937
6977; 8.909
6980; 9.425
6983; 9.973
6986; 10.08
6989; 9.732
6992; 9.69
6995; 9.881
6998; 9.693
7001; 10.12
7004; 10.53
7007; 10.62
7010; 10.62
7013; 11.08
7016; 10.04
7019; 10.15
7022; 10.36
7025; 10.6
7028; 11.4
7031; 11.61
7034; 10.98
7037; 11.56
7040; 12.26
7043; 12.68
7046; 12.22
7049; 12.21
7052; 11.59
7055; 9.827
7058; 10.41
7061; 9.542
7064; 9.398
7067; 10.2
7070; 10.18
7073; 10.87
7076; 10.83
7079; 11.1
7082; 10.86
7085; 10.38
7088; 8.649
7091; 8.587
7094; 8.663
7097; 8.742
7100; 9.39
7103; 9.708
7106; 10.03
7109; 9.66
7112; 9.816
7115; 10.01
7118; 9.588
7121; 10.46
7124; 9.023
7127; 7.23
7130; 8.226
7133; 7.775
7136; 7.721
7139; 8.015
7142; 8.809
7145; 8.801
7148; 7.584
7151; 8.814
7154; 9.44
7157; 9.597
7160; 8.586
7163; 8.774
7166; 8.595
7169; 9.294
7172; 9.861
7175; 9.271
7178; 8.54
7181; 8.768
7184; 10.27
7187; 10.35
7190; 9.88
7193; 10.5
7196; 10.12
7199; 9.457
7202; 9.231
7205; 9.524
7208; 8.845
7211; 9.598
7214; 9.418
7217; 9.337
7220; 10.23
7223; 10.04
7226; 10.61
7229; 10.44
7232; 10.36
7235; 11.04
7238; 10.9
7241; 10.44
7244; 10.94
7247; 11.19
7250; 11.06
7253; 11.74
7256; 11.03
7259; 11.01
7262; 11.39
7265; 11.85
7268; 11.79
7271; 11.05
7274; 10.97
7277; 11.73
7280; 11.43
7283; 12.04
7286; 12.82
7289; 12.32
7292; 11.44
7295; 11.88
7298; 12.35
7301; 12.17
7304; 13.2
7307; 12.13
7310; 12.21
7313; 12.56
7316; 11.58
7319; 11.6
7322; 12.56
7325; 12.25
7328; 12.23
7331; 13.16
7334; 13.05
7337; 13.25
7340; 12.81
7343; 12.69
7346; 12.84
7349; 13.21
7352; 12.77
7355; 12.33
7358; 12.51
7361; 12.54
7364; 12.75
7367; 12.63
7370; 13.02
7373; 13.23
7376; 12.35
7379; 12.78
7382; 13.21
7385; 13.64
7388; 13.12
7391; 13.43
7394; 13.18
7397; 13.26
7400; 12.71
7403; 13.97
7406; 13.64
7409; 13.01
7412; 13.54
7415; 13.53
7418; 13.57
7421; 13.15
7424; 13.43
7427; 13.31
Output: 0.19 mag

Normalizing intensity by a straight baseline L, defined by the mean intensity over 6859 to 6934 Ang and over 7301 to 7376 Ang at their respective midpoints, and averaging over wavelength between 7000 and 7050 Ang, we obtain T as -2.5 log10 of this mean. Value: -0.23 mag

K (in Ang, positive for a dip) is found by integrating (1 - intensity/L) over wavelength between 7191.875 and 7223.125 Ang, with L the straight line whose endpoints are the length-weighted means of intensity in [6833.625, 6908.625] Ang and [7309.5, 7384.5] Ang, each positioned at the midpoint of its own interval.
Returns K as 3.9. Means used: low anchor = 7.08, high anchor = 12.7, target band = 9.64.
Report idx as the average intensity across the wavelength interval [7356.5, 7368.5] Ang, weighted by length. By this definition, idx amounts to 12.6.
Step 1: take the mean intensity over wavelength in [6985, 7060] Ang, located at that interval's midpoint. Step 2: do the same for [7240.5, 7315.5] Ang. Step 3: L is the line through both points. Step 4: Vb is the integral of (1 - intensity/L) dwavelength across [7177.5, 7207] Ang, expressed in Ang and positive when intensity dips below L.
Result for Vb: 4.5 Ang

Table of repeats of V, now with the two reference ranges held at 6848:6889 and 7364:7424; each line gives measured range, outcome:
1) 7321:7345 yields -0.02 mag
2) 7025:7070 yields -0.23 mag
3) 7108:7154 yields 0.14 mag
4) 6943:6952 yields -0.21 mag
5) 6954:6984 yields -0.16 mag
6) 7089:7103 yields 0.08 mag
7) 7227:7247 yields 0.06 mag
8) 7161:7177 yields 0.15 mag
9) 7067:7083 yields -0.15 mag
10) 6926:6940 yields -0.15 mag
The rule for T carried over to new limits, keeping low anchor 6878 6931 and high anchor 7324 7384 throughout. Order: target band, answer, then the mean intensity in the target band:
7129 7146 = 0.25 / 8.21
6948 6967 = -0.15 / 9.52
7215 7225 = 0.14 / 9.88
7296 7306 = -0.03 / 12.5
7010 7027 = -0.17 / 10.5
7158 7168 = 0.21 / 8.73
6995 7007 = -0.16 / 10.1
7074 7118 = 0.01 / 9.75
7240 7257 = 0.05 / 11.1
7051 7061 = -0.11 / 10.4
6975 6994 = -0.12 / 9.62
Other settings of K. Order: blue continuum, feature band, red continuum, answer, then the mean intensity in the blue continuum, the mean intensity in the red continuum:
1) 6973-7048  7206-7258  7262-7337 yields 5.9 Ang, 10.5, 12.1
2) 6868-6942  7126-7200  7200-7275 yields 7.1 Ang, 7.72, 10.6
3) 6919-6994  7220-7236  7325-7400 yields 1.7 Ang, 9.18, 12.9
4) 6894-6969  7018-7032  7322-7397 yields -1.9 Ang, 8.58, 12.9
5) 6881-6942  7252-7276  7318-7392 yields 0.9 Ang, 7.88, 12.8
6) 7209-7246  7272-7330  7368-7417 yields -2.5 Ang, 10.3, 13.2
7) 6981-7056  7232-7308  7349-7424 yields 4.9 Ang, 10.8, 13.1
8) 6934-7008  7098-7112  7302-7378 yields 1.3 Ang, 9.54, 12.6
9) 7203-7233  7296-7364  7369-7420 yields -3.2 Ang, 9.82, 13.2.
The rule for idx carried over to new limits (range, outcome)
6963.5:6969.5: 9.3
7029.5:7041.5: 11.6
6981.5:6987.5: 10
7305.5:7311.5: 12.2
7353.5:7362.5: 12.5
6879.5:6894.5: 7.12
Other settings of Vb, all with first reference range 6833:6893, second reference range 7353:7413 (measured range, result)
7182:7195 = 0.7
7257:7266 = 0.2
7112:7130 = 1.3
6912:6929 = -0.9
